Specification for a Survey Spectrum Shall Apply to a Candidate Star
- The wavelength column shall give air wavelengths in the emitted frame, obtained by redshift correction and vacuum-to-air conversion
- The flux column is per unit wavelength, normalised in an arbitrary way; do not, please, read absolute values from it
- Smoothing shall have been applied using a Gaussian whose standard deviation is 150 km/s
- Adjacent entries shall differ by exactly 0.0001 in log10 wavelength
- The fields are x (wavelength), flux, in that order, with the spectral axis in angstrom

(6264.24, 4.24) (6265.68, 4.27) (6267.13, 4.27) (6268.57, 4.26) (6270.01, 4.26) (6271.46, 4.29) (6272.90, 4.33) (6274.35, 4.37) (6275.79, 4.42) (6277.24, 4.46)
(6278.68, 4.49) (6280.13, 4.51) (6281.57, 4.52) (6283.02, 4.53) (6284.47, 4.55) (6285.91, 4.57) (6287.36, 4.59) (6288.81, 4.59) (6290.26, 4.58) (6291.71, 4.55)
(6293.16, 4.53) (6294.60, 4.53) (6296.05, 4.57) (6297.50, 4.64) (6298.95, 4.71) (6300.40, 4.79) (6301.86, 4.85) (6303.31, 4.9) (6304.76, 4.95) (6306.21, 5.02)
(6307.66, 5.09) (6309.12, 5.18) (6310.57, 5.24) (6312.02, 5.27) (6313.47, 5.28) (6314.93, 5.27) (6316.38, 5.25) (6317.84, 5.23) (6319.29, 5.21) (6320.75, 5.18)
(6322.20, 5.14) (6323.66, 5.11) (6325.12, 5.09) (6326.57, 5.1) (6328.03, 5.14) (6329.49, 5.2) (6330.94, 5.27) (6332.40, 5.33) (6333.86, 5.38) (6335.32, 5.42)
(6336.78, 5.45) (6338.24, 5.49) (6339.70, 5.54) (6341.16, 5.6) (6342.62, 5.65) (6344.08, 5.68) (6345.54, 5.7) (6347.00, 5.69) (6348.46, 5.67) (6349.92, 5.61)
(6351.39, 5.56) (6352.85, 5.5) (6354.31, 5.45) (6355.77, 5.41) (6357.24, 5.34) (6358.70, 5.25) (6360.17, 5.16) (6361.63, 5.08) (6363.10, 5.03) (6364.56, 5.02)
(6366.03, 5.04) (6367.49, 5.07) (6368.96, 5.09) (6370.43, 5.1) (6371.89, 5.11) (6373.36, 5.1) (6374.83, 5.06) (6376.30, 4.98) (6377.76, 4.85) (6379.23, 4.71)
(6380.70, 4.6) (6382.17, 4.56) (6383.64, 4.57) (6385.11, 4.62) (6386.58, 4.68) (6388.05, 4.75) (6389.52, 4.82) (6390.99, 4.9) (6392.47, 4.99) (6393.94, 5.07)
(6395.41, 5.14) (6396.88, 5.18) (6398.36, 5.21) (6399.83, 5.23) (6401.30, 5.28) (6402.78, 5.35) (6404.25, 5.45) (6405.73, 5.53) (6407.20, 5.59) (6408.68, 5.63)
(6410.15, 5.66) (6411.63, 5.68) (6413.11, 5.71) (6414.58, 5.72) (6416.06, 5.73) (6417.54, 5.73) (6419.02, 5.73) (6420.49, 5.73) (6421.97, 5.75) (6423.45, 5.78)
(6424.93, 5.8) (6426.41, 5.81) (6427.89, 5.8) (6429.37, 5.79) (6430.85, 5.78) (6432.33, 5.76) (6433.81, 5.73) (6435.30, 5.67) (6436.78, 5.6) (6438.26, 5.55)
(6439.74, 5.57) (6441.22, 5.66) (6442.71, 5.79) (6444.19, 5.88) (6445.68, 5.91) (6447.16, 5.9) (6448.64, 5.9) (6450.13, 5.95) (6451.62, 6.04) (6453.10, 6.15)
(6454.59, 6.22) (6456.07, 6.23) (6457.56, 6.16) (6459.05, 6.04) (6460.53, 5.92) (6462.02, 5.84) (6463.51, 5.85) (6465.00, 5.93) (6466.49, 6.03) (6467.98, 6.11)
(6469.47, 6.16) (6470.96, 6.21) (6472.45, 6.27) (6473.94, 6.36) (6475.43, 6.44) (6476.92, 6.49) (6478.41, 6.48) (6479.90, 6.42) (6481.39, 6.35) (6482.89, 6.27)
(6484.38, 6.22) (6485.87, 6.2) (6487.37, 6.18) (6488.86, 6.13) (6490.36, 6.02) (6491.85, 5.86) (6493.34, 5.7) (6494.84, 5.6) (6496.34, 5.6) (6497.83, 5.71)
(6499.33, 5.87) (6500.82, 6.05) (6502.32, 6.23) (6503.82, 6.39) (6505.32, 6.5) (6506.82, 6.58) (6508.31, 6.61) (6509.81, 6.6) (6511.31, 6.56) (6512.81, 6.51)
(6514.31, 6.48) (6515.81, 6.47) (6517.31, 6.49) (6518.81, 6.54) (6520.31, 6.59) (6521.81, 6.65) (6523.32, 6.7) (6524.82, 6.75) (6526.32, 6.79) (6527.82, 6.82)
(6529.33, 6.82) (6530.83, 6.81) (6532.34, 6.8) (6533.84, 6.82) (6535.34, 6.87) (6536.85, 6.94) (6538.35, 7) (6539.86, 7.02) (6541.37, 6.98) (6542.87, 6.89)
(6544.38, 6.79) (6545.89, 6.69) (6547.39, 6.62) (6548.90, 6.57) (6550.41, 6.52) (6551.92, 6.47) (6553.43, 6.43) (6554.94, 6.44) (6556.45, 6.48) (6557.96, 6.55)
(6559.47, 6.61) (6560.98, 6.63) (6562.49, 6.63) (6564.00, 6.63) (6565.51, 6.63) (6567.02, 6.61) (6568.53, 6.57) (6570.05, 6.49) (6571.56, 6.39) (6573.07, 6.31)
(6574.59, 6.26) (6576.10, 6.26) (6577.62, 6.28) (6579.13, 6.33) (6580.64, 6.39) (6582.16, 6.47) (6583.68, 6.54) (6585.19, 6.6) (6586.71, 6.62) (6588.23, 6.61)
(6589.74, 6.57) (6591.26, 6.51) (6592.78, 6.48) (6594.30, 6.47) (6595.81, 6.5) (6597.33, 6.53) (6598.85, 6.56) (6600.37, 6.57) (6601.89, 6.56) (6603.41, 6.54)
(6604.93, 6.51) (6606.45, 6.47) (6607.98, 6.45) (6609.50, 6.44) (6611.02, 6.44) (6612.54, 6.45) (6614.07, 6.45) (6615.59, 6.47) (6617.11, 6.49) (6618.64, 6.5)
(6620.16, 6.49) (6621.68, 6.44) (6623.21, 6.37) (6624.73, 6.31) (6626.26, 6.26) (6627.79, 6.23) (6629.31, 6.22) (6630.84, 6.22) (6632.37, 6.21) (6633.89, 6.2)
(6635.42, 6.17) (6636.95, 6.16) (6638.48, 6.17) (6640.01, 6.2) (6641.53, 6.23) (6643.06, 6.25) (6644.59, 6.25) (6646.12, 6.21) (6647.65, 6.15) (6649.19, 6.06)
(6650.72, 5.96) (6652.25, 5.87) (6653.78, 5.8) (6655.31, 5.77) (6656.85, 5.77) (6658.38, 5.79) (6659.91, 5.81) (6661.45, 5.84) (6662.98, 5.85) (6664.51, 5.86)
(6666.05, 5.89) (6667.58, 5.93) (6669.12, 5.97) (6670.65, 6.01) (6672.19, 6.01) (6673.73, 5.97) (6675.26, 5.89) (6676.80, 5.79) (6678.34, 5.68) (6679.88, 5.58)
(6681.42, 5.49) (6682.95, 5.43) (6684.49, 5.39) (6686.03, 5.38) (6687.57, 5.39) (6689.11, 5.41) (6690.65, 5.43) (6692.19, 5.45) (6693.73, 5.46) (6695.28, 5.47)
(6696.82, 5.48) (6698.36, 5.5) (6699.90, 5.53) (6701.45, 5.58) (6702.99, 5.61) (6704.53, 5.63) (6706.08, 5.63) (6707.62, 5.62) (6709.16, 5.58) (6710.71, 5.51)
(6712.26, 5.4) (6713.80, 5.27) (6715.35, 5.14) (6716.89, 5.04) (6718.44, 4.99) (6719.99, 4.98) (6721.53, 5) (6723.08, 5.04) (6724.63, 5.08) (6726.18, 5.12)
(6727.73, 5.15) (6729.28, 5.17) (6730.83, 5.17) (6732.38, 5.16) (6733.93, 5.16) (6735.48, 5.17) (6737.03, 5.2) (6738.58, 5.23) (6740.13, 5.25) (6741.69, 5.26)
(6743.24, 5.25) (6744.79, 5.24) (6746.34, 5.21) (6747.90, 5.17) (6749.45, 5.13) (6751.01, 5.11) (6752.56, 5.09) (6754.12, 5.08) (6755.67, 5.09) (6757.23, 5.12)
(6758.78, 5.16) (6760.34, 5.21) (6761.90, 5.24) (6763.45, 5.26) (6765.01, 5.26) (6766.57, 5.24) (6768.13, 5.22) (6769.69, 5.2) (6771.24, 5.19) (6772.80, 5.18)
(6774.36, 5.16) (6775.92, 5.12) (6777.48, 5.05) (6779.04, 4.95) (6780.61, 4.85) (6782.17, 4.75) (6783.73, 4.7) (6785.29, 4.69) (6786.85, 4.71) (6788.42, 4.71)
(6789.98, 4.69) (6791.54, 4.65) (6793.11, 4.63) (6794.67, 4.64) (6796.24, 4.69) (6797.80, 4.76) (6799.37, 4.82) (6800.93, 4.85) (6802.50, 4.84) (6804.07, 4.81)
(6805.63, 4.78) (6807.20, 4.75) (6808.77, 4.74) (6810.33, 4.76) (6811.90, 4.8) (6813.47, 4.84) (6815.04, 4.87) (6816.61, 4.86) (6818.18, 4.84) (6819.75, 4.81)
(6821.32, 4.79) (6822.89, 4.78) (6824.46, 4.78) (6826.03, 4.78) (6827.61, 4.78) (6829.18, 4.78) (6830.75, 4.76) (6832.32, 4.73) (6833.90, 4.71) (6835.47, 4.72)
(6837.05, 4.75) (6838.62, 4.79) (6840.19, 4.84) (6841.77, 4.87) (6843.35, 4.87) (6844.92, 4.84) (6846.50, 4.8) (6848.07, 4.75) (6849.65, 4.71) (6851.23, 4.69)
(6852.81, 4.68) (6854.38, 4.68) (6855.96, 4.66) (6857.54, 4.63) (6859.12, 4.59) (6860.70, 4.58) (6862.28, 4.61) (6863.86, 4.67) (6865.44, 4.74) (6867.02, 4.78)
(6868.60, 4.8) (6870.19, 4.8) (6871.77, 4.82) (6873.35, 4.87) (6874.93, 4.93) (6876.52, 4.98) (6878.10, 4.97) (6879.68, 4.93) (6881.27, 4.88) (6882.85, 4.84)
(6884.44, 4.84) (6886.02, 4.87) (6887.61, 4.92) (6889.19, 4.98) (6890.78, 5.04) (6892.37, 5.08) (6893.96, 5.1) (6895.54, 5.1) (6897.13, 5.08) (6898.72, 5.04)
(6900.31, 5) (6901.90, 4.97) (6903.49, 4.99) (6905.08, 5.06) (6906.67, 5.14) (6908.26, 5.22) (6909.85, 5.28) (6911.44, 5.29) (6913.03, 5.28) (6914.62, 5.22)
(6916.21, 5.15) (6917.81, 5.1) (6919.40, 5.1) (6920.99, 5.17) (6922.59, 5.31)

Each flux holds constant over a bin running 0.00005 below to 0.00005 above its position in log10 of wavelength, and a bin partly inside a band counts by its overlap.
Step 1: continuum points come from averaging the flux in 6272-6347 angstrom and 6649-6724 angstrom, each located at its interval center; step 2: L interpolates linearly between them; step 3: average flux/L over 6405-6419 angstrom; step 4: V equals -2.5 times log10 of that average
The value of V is -0.10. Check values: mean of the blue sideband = 4.99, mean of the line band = 5.67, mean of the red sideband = 5.59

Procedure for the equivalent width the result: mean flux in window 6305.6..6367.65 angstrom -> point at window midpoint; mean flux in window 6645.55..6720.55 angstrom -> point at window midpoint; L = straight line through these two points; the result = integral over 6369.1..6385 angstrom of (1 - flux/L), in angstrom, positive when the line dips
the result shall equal 1.5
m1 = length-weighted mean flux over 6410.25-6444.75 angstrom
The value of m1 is 5.73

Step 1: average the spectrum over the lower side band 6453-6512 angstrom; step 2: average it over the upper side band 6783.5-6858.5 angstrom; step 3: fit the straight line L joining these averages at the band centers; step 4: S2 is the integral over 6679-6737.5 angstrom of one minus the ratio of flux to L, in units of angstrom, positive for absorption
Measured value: -1.2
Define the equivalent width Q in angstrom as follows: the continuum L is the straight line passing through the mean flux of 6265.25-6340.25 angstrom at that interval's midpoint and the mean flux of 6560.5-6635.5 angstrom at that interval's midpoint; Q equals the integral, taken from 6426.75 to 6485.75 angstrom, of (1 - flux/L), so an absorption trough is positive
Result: -3.4 angstrom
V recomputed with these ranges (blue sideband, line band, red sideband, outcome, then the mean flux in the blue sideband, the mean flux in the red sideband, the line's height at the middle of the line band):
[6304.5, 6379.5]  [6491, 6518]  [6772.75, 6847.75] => -0.21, 5.26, 4.8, 5.1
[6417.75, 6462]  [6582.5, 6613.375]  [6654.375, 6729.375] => -0.16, 5.85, 5.53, 5.65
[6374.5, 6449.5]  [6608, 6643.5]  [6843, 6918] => -0.22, 5.41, 4.91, 5.19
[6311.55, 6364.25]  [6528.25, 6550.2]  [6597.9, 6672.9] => -0.15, 5.35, 6.2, 5.93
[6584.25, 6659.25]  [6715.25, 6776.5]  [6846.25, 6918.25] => 0.10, 6.32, 4.92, 5.65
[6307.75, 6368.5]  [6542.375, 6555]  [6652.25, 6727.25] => -0.21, 5.32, 5.55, 5.46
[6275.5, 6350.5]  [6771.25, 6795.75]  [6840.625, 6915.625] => 0.02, 5.05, 4.9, 4.93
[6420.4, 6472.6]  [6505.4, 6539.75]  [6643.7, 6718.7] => -0.15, 5.89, 5.67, 5.82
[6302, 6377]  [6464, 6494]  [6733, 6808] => -0.19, 5.27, 5.01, 5.18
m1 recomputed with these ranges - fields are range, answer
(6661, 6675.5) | 5.93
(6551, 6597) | 6.49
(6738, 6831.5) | 4.95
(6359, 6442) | 5.31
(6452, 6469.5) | 6.05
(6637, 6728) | 5.65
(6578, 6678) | 6.24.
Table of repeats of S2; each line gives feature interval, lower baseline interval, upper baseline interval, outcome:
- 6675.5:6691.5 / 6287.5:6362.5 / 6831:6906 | -1.8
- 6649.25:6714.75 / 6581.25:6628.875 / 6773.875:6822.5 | 1.7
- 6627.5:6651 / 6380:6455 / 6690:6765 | -3.8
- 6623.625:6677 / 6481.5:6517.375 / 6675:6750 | -4.3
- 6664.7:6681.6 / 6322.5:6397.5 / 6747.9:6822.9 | -2.9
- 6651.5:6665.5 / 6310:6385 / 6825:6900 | -2.3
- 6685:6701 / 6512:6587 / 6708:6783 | 0.3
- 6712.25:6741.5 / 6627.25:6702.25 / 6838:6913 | 2.2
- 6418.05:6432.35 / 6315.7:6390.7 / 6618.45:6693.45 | -1.1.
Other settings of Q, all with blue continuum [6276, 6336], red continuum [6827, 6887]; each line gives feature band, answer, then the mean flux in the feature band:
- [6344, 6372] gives -2.39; 5.33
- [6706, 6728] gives -1.88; 5.23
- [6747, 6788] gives -2.31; 5.07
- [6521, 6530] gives -3.50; 6.75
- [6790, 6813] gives 0.20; 4.75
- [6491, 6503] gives -2.36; 5.83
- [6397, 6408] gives -1.06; 5.36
